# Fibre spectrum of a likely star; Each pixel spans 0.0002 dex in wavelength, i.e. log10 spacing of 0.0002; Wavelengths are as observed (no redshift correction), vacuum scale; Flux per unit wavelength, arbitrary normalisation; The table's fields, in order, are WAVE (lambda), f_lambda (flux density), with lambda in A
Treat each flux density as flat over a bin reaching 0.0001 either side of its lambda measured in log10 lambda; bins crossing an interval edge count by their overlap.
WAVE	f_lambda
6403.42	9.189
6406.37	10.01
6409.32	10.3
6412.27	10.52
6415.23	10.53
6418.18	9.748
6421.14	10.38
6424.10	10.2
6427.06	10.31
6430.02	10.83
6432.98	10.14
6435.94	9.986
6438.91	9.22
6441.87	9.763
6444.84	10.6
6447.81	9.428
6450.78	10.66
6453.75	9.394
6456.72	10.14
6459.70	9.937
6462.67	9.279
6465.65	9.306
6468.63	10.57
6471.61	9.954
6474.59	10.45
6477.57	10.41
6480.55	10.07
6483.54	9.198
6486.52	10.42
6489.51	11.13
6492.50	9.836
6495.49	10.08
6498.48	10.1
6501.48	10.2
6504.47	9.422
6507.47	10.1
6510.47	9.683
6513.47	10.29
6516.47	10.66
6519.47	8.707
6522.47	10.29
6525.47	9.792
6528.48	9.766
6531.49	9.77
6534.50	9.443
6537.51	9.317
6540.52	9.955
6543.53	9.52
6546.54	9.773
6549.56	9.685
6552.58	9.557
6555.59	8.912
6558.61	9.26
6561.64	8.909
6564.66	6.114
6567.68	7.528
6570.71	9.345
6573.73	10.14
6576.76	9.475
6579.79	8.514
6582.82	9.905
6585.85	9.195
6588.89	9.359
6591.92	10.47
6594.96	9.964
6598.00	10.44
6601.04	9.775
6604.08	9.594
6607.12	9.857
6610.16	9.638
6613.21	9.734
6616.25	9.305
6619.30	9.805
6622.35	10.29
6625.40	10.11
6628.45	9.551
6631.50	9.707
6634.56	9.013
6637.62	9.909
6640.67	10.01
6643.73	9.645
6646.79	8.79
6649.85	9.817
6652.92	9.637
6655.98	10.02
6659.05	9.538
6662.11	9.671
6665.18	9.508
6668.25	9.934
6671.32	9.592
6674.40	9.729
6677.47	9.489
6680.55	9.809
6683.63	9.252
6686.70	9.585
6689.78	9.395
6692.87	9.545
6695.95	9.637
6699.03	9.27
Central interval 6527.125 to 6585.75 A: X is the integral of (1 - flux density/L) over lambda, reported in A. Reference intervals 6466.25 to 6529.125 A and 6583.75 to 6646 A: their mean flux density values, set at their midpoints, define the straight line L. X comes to 4.1 A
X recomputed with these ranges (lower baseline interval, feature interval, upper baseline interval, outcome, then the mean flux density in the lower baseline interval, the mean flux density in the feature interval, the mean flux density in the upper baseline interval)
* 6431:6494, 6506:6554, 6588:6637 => 0.7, 10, 9.77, 9.8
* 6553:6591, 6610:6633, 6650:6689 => -1.2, 8.93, 9.78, 9.65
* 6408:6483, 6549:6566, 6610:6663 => 2.0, 10.1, 8.71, 9.68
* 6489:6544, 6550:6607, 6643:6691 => 2.8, 9.88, 9.27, 9.59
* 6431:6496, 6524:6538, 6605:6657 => 0.3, 10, 9.63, 9.69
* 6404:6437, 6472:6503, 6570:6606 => -0.5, 10.2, 10.2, 9.69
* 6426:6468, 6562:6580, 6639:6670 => 2.3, 9.94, 8.55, 9.66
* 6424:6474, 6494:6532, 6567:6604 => -0.5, 9.99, 9.91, 9.56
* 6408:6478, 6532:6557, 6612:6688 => 0.9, 10.1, 9.54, 9.66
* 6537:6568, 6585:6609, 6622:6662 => -1.3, 9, 9.85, 9.68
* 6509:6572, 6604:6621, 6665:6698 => -0.4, 9.34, 9.67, 9.59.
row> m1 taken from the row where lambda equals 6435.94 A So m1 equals 9.986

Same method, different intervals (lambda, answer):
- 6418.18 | 9.748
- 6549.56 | 9.685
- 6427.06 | 10.31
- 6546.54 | 9.773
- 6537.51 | 9.317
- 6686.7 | 9.585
